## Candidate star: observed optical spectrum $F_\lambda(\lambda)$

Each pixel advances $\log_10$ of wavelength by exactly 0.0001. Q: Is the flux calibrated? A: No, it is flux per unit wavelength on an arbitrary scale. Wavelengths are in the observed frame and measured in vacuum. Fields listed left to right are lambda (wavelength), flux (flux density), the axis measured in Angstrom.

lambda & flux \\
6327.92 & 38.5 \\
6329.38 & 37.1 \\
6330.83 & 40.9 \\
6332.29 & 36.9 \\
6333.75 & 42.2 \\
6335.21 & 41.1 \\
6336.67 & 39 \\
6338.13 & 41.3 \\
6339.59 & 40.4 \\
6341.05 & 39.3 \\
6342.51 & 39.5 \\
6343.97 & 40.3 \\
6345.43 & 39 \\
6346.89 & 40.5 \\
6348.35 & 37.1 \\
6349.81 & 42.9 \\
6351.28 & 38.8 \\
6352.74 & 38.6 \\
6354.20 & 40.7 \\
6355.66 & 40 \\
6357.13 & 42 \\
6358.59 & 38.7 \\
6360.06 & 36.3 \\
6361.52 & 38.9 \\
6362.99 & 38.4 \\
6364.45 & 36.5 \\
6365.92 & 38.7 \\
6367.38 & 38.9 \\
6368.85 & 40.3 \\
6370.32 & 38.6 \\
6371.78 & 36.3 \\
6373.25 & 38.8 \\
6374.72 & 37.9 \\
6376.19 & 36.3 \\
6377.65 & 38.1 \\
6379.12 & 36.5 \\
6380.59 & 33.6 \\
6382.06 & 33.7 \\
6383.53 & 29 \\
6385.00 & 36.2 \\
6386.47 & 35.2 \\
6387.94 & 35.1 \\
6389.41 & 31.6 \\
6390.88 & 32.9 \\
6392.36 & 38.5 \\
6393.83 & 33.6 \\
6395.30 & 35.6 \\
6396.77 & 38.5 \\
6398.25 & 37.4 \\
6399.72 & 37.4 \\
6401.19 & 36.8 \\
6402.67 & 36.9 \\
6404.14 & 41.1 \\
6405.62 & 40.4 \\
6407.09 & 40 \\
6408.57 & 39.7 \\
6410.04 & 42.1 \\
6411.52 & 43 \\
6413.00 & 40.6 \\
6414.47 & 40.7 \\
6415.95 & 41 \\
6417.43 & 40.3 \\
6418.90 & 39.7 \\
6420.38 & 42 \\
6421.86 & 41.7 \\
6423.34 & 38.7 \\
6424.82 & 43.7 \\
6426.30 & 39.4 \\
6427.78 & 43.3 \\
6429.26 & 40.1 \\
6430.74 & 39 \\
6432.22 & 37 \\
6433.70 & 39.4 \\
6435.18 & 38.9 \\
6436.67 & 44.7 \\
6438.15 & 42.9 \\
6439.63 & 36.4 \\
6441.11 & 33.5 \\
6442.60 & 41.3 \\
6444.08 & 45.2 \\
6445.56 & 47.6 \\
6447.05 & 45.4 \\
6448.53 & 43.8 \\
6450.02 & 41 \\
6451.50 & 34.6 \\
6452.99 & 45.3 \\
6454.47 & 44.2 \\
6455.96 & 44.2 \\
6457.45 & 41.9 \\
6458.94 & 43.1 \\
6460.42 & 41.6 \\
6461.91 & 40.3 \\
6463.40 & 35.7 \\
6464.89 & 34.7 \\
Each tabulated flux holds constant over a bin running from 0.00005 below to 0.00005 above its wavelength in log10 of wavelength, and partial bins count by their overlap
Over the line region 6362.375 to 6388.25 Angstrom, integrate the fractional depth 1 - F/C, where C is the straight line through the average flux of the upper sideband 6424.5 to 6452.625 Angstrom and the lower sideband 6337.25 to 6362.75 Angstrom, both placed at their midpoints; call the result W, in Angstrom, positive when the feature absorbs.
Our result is 2.2 Angstrom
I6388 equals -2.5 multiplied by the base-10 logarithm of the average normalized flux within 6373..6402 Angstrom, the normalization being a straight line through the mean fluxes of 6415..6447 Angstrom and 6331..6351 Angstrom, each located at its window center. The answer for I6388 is 0.14 mag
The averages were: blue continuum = 39.9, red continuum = 40.8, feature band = 35.6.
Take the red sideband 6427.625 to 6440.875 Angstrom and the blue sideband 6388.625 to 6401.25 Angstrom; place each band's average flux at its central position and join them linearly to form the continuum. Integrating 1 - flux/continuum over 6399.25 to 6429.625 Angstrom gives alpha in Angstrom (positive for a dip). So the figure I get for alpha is -2.1 Angstrom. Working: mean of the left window 35.8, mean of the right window 39.8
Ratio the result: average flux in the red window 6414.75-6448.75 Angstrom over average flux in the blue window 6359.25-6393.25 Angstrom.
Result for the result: 1.1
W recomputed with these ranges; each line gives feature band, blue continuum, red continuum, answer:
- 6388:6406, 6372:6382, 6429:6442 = 0.4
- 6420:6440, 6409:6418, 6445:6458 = 0.7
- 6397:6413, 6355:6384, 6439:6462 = 0.0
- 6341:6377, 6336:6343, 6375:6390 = -1.3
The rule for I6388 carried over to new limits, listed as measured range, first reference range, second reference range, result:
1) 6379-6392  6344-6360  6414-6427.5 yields 0.19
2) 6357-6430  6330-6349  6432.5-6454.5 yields 0.07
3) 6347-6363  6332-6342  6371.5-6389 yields -0.03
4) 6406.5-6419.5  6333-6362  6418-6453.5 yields 0.00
